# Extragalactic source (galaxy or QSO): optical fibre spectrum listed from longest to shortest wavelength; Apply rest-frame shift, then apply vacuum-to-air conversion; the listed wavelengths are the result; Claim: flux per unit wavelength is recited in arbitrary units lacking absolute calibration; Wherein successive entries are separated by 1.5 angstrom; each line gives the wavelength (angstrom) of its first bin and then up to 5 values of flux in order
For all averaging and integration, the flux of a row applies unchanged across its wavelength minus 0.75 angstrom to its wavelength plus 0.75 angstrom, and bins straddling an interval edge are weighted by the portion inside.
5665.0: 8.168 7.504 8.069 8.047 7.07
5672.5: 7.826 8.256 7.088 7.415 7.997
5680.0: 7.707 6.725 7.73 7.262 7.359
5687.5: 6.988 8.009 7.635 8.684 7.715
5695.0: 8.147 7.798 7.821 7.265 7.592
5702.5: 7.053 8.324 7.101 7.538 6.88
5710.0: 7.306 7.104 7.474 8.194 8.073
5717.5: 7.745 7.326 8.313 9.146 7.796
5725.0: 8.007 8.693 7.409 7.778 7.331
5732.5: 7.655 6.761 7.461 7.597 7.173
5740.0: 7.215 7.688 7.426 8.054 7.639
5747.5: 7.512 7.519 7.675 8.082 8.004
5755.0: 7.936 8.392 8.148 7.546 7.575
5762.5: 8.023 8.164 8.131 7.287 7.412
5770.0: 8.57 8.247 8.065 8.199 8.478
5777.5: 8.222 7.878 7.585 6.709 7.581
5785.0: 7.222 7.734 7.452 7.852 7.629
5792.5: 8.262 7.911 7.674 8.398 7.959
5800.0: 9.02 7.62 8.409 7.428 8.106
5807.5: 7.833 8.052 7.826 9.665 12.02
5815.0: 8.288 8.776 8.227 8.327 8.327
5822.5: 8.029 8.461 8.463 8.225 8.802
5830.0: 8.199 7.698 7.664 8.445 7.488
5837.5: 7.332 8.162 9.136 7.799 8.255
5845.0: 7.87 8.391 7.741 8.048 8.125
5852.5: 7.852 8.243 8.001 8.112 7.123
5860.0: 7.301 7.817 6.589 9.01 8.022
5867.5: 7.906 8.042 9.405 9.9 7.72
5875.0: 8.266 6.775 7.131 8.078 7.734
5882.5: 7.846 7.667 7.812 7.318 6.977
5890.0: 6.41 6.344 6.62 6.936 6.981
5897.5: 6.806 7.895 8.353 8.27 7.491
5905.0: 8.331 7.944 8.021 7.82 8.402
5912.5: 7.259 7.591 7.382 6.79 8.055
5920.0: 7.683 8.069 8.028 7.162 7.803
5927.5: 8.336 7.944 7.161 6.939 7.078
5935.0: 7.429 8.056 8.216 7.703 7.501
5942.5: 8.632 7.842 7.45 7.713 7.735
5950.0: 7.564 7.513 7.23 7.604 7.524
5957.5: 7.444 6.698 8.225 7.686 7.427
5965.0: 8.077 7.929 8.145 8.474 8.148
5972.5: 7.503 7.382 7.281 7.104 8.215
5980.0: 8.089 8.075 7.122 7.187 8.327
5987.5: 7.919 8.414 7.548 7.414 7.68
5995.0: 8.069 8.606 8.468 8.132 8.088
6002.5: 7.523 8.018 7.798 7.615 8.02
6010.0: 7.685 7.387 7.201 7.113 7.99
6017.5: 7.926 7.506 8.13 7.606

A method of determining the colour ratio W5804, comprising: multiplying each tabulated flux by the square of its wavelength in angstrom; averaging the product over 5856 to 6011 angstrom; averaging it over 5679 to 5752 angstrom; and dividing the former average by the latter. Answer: 1.09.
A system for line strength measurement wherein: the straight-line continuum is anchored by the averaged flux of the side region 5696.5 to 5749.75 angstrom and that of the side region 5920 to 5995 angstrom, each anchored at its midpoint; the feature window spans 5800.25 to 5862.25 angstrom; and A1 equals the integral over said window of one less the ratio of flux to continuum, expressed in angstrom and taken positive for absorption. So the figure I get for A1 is -4.3 angstrom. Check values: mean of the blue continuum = 7.63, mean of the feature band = 8.19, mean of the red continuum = 7.71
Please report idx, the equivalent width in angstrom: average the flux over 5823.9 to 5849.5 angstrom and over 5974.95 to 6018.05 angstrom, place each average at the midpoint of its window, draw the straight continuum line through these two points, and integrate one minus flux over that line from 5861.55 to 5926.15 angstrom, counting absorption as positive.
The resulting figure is 2.5 angstrom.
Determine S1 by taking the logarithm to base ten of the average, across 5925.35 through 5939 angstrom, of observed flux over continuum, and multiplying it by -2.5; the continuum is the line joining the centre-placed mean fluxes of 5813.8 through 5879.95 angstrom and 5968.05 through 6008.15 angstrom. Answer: 0.04 mag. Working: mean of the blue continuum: 8.11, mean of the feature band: 7.66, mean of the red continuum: 7.86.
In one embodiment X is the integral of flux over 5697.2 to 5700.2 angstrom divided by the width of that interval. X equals 7.55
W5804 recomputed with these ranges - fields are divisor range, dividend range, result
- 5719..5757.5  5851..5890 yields 1.06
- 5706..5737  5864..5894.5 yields 1.06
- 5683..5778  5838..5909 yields 1.06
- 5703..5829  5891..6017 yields 1.03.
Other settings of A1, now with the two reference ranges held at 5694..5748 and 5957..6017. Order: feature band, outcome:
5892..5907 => 0.4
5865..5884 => -0.8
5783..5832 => -3.4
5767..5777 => -0.5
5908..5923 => 0.1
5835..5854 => -0.8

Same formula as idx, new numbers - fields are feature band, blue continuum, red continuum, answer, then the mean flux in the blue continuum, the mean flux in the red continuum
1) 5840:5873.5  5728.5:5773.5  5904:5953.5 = -1.7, 7.73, 7.71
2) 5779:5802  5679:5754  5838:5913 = -0.2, 7.65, 7.8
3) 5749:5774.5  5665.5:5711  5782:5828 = 0.1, 7.6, 8.2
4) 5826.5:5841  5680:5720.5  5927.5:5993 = -0.9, 7.59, 7.7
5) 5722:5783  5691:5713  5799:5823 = 1.7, 7.59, 8.5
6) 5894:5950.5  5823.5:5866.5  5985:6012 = 1.9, 8.01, 7.93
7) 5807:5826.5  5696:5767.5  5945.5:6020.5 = -2.3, 7.7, 7.75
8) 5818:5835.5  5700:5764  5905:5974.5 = -1.2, 7.7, 7.71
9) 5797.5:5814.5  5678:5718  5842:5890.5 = -1.7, 7.6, 7.87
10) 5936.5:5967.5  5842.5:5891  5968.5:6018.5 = 0.5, 7.85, 7.8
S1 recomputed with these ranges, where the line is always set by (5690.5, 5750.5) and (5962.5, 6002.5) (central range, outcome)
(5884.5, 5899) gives 0.12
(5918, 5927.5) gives 0.00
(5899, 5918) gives 0.00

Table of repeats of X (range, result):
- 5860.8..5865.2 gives 7.79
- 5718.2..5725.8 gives 8.12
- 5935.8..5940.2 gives 7.99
